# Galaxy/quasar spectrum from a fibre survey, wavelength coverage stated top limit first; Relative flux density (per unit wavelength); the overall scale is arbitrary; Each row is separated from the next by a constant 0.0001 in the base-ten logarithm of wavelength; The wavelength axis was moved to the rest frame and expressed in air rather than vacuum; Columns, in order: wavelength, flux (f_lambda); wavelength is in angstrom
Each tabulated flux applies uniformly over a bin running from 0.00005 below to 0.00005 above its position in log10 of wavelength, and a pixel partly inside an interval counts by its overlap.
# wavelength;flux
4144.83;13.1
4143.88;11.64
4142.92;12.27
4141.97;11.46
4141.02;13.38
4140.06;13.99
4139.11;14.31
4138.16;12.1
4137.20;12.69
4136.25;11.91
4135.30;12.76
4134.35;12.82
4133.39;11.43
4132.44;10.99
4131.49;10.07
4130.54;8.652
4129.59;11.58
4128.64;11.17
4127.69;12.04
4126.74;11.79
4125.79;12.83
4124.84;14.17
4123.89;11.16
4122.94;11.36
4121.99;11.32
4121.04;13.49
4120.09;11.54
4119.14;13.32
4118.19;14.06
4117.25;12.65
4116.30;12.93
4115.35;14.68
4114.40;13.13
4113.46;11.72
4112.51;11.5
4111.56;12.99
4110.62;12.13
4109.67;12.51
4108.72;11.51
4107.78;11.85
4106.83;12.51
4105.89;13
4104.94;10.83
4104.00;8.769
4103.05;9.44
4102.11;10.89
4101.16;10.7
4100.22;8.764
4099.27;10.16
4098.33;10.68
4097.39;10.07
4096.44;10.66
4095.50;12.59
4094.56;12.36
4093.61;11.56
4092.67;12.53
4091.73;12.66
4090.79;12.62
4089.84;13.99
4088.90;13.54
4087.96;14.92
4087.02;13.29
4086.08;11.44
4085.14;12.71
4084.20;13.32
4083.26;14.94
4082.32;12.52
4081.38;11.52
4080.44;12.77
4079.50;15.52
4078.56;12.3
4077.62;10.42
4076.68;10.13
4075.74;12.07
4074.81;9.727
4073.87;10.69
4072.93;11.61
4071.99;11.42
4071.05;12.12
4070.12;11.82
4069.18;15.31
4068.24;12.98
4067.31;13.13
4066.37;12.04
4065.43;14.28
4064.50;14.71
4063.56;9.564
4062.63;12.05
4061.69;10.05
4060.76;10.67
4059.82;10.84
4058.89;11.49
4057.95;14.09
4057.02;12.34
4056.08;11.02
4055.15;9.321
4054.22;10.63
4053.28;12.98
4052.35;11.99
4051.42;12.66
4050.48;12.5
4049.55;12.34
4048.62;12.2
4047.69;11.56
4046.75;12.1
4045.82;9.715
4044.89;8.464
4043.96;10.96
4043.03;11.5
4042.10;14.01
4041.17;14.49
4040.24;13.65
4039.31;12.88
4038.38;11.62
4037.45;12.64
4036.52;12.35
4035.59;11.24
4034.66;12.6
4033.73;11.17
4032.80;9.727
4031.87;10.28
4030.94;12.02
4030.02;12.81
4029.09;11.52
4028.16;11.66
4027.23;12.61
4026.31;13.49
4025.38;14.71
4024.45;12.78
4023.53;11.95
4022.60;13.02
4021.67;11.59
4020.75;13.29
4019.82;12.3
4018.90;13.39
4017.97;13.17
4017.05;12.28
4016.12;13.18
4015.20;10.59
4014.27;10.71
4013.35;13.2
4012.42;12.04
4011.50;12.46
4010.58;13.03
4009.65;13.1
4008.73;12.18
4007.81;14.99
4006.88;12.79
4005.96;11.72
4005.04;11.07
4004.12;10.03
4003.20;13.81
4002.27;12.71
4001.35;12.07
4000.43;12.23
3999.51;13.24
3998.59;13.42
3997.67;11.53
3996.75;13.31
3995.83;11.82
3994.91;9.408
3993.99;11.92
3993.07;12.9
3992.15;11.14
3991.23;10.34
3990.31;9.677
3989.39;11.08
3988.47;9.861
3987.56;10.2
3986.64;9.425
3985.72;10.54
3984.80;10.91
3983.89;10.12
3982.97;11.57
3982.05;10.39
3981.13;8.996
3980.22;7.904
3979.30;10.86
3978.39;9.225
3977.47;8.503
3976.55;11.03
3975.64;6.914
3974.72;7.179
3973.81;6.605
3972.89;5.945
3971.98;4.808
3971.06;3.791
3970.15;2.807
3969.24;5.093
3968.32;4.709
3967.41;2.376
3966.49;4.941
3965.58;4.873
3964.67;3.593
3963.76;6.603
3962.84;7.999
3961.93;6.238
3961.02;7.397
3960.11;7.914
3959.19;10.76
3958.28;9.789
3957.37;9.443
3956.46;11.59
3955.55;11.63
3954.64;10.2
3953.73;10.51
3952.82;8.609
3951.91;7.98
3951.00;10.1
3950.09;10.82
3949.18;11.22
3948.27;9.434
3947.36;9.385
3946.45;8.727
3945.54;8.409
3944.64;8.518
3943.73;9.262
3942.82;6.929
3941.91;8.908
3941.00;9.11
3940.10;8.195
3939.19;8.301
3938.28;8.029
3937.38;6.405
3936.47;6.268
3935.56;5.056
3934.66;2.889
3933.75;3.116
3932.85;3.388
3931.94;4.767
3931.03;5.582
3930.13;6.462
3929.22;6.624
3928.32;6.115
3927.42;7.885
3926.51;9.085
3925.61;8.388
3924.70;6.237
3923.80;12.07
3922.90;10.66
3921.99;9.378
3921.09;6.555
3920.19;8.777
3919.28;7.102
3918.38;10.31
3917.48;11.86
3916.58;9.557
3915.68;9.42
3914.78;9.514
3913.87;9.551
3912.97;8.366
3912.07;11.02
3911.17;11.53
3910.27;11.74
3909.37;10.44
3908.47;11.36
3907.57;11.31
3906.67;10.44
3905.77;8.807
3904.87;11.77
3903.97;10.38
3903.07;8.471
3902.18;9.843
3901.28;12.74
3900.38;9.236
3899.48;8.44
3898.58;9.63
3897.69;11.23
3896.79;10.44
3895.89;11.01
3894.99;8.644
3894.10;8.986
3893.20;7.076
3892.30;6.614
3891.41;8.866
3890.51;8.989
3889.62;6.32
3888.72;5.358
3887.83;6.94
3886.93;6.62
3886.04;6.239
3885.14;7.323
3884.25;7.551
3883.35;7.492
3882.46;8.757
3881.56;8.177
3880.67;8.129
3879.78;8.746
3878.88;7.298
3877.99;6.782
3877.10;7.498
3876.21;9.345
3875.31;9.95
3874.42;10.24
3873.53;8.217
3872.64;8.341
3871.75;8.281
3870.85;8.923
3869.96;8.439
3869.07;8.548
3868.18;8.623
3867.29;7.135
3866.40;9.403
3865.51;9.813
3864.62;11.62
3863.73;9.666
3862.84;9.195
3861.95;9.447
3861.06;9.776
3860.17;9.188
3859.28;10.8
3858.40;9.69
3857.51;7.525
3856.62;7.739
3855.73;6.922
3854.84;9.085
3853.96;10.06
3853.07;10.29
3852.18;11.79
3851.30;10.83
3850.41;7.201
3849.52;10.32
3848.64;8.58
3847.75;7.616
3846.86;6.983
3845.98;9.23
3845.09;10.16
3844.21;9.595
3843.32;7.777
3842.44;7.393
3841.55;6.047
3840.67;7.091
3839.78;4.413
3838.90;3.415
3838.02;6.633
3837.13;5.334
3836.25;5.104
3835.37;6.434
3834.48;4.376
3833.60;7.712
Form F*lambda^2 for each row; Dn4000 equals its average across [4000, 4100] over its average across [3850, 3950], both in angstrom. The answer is 1.5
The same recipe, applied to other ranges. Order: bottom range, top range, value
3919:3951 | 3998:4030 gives 1.69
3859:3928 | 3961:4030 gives 1.20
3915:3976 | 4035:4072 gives 1.67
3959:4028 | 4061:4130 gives 1.24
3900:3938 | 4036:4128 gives 1.53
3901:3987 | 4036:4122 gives 1.54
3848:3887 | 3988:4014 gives 1.47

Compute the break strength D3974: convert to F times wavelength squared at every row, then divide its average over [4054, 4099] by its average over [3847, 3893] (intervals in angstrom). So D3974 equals 1.58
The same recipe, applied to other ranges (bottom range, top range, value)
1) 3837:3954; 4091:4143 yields 1.56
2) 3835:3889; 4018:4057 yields 1.60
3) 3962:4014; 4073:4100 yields 1.31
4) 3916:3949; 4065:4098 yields 1.73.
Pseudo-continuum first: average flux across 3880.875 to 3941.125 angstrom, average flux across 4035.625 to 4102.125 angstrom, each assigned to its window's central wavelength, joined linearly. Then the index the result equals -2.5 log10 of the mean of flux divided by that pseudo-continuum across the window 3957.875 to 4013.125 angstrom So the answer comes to 0.07 mag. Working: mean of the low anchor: 8.42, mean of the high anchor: 12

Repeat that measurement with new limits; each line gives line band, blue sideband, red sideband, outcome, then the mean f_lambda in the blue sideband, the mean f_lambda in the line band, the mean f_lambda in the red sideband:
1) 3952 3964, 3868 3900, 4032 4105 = 0.07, 8.28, 9.14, 11.9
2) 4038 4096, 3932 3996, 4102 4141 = -0.14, 8.26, 12.2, 12.1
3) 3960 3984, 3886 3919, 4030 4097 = 0.47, 9.47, 6.92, 12.1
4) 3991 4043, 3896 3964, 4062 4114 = -0.16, 8.84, 12.3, 12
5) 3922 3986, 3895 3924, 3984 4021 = 0.37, 10.1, 7.81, 11.9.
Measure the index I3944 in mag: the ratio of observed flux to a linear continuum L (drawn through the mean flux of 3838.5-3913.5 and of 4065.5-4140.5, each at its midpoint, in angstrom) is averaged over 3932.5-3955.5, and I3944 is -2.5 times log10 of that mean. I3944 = 0.21 mag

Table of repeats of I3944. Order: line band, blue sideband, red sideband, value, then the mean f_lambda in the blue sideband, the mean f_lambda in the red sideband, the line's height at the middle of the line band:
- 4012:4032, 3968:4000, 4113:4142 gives -0.219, 9.38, 12.3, 10.2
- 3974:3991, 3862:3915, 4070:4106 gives 0.074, 9.01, 11.8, 10.3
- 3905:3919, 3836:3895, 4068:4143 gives -0.155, 8.22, 12.1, 8.97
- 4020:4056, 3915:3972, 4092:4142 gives -0.204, 7.69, 11.9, 9.98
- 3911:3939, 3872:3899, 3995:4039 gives 0.206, 8.23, 12.3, 9.45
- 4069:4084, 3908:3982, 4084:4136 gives -0.091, 8.03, 12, 11.2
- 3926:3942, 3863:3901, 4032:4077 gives 0.427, 8.47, 11.9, 9.49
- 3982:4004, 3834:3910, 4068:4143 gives -0.100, 8.56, 12.1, 10.4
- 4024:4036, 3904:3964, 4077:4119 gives -0.126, 8.68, 12.2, 10.7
